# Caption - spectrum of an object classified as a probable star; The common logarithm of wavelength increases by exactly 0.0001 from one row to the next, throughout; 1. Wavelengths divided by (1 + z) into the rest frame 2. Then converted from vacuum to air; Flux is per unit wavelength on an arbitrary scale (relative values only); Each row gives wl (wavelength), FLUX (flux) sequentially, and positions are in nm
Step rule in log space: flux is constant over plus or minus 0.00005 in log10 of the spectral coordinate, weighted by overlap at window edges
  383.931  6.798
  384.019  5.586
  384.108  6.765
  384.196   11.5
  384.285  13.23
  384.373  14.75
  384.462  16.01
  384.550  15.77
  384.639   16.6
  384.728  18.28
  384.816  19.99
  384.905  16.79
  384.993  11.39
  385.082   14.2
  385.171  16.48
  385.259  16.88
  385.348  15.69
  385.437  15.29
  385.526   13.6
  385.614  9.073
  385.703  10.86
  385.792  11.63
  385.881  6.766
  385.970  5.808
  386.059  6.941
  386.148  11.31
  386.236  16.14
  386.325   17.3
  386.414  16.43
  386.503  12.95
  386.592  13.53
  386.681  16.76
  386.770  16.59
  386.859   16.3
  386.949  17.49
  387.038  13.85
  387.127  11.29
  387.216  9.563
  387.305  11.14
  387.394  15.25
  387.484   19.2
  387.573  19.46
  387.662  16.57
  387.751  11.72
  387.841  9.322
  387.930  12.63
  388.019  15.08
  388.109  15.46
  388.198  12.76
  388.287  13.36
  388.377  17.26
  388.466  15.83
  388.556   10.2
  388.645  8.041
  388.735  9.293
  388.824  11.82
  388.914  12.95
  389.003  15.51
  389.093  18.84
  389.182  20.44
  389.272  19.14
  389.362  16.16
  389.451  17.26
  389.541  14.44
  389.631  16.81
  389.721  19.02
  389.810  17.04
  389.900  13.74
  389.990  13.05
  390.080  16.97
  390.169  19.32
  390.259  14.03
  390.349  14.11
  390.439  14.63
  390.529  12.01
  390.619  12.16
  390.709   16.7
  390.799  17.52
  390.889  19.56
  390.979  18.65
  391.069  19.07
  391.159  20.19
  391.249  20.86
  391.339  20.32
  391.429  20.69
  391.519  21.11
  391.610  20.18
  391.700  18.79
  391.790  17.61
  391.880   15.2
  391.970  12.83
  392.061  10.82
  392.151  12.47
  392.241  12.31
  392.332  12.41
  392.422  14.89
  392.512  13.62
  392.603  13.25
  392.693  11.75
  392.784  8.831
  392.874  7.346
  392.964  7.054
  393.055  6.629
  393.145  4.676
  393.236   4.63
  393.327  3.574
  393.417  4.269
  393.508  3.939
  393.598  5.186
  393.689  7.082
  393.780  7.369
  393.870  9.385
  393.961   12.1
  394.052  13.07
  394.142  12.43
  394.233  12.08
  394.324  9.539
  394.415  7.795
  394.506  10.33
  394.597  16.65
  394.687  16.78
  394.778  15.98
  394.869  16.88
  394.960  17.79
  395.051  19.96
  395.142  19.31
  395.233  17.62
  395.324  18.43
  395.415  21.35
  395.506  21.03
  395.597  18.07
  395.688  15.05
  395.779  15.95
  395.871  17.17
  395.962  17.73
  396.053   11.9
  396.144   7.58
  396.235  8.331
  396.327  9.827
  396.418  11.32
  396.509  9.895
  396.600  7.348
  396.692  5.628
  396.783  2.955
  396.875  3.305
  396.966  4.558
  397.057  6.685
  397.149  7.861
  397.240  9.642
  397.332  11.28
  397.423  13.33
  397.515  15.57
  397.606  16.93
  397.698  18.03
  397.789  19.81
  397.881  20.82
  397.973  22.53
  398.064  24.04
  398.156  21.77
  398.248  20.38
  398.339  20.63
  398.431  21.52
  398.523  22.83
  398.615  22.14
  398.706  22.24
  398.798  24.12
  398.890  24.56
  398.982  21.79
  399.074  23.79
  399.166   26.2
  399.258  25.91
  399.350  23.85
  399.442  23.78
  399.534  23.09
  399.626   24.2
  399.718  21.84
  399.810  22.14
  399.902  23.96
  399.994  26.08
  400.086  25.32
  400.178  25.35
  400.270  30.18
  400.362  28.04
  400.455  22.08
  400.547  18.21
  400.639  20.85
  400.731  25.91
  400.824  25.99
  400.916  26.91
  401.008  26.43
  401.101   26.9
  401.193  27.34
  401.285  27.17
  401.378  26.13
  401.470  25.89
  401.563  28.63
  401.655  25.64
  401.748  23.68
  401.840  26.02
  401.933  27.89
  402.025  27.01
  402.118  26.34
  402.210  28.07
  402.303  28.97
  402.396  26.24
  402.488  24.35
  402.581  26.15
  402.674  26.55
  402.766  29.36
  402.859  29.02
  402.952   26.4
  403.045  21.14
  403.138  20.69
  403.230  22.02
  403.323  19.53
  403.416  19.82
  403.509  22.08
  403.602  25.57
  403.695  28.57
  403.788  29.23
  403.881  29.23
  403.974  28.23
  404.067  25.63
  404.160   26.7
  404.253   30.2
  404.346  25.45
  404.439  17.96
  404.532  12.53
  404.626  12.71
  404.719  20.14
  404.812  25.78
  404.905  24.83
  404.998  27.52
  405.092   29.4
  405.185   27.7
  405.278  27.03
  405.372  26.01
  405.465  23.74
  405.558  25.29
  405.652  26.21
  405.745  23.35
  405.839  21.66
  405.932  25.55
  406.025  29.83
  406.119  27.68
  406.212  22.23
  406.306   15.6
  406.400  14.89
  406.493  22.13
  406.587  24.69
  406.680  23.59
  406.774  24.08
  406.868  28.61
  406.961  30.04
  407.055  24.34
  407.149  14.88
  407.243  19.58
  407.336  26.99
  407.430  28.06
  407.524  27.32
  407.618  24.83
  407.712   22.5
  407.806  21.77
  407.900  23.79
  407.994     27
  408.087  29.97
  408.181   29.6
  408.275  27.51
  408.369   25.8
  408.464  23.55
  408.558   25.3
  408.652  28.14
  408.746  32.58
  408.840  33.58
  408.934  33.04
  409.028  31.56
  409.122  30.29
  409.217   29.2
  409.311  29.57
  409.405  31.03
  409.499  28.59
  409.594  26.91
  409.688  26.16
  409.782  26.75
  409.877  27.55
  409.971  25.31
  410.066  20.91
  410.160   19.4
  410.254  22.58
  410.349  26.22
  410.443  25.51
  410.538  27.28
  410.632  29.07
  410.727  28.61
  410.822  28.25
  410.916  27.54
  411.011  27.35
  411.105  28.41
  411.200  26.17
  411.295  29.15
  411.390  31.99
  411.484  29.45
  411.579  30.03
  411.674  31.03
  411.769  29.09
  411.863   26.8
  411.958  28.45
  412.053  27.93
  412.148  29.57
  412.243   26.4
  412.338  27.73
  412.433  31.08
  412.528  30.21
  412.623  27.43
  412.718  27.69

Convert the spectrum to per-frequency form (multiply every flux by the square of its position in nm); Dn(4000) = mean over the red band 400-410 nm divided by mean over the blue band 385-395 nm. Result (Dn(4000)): 2.02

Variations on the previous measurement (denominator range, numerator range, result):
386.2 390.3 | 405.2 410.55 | 1.90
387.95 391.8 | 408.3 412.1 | 1.90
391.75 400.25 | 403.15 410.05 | 1.77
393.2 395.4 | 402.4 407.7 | 2.15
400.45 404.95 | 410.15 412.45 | 1.17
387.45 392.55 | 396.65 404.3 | 1.53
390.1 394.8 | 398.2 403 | 2.02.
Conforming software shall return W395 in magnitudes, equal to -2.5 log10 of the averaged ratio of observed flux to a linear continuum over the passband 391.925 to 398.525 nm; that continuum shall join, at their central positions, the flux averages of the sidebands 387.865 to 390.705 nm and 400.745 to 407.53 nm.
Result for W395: 0.43 mag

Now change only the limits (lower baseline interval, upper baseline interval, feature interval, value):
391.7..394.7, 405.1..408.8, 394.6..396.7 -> -0.178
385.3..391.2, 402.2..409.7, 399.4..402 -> -0.137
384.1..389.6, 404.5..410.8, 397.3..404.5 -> -0.107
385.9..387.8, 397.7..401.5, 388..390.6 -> 0.065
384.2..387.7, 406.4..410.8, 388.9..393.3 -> 0.126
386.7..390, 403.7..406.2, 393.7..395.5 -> 0.277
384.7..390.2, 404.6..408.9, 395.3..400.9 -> 0.111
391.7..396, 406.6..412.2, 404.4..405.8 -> -0.010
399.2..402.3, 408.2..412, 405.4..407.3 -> 0.149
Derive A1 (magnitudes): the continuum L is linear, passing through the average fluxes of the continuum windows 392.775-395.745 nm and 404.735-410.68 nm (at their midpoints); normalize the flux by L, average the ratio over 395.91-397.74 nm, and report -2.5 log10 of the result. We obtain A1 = 0.414 mag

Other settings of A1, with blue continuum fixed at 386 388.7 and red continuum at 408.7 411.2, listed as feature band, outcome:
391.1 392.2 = -0.07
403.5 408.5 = 0.03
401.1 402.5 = -0.17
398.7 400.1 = -0.13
